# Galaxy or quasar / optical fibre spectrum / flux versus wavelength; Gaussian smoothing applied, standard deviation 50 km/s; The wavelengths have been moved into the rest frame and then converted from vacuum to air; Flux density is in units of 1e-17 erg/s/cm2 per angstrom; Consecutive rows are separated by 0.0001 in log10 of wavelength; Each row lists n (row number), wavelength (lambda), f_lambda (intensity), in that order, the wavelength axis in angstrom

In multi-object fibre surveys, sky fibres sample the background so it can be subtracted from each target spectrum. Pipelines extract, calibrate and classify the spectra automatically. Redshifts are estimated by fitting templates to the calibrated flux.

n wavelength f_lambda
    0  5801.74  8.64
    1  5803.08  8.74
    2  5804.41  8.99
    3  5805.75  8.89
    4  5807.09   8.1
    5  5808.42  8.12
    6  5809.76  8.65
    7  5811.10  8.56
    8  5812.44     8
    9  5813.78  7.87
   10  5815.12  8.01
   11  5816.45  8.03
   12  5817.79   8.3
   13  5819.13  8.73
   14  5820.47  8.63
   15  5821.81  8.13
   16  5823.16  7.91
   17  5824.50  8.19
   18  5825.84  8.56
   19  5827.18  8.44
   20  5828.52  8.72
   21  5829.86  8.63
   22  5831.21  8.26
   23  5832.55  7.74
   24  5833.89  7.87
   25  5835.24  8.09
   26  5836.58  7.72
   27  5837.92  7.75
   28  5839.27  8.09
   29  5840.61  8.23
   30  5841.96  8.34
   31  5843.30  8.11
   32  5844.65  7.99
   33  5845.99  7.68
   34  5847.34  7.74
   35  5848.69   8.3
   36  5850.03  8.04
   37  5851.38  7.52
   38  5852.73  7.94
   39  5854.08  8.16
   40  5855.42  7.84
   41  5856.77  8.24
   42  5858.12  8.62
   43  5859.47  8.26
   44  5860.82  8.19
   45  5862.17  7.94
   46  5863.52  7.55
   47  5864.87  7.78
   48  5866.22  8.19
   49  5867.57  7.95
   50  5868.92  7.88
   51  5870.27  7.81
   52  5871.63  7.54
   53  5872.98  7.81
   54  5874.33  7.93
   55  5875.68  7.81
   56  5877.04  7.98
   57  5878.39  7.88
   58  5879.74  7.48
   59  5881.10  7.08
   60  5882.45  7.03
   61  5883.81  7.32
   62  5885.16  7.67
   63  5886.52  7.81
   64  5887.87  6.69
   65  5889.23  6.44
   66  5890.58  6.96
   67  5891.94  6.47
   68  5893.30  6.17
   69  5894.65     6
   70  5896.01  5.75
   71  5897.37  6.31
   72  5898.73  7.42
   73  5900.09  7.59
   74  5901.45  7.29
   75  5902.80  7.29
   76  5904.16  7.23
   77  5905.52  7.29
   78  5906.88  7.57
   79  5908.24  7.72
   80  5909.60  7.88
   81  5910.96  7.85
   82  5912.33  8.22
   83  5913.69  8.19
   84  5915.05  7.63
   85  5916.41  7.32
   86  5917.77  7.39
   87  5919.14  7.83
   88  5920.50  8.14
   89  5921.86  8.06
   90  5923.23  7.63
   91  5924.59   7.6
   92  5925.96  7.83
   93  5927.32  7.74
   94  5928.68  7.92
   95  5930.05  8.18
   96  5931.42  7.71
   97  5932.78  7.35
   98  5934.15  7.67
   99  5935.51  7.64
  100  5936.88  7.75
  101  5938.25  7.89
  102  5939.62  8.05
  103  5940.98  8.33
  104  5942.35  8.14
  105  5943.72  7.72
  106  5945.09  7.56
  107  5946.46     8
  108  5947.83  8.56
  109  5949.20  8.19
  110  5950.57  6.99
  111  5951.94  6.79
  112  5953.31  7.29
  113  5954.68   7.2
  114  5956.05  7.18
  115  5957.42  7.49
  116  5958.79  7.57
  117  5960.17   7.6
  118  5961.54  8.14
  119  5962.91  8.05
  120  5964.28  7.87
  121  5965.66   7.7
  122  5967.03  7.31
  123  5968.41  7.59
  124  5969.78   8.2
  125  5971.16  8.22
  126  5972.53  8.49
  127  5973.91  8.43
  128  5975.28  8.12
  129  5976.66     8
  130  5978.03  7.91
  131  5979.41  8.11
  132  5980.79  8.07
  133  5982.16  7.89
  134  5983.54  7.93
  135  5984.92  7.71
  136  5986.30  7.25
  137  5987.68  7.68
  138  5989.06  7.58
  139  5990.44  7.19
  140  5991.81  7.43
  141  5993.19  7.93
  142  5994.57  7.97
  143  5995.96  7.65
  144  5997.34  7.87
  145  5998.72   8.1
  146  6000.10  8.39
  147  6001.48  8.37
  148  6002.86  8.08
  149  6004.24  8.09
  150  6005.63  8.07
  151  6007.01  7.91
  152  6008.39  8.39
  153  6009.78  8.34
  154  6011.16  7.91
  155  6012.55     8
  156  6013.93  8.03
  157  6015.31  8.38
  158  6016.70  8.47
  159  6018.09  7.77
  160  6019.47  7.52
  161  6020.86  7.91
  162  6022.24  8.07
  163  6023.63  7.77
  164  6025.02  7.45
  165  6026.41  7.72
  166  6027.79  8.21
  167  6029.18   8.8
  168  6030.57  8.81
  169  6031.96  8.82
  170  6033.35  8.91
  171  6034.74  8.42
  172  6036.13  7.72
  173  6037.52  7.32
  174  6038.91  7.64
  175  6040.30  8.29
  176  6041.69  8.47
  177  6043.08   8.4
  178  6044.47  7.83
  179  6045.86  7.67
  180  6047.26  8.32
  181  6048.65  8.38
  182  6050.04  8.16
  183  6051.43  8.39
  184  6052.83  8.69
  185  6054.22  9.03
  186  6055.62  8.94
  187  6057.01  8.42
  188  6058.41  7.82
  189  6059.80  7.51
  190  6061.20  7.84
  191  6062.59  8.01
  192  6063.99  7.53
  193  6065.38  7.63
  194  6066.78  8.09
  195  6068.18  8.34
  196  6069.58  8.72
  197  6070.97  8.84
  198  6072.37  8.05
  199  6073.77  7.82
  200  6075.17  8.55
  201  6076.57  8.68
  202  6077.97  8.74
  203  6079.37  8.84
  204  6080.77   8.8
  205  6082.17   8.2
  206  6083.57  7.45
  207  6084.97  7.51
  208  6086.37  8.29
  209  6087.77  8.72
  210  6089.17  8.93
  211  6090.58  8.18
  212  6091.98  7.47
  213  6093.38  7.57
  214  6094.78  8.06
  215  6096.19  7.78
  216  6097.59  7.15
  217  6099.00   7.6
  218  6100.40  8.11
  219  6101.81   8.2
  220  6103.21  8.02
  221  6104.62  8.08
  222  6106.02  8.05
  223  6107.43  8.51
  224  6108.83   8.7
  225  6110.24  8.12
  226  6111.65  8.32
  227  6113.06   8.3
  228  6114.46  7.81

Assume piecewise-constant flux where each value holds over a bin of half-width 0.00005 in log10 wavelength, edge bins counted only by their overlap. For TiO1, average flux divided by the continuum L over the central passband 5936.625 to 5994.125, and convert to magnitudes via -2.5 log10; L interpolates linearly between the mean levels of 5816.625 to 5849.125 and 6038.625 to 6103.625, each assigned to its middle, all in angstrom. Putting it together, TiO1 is 0.05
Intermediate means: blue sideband 8.17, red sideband 8.17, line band 7.79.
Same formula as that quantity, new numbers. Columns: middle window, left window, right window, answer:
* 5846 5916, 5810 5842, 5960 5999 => 0.07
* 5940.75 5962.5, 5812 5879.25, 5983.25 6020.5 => 0.04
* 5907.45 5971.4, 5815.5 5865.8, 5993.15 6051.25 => 0.05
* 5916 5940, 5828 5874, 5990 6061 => 0.04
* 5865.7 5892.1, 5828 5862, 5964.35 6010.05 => 0.08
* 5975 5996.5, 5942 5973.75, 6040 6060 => 0.02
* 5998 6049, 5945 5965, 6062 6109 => -0.03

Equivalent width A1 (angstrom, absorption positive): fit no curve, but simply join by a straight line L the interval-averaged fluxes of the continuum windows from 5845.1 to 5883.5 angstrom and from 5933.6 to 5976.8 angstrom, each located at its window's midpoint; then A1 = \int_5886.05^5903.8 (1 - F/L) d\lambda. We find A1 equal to 2.4 angstrom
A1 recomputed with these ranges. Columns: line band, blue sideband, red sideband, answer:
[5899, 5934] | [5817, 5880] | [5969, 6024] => 1.4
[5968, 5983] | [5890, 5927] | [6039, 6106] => -0.8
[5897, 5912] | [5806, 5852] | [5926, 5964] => 0.8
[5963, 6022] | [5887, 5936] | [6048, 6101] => -1.3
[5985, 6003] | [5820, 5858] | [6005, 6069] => 0.7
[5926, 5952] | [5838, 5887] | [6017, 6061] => 0.6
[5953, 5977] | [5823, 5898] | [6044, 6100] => 0.4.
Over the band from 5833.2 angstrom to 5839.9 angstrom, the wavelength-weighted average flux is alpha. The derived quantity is 7.9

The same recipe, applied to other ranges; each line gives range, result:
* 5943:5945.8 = 7.64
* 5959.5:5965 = 7.92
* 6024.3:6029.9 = 8.05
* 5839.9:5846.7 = 8.07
